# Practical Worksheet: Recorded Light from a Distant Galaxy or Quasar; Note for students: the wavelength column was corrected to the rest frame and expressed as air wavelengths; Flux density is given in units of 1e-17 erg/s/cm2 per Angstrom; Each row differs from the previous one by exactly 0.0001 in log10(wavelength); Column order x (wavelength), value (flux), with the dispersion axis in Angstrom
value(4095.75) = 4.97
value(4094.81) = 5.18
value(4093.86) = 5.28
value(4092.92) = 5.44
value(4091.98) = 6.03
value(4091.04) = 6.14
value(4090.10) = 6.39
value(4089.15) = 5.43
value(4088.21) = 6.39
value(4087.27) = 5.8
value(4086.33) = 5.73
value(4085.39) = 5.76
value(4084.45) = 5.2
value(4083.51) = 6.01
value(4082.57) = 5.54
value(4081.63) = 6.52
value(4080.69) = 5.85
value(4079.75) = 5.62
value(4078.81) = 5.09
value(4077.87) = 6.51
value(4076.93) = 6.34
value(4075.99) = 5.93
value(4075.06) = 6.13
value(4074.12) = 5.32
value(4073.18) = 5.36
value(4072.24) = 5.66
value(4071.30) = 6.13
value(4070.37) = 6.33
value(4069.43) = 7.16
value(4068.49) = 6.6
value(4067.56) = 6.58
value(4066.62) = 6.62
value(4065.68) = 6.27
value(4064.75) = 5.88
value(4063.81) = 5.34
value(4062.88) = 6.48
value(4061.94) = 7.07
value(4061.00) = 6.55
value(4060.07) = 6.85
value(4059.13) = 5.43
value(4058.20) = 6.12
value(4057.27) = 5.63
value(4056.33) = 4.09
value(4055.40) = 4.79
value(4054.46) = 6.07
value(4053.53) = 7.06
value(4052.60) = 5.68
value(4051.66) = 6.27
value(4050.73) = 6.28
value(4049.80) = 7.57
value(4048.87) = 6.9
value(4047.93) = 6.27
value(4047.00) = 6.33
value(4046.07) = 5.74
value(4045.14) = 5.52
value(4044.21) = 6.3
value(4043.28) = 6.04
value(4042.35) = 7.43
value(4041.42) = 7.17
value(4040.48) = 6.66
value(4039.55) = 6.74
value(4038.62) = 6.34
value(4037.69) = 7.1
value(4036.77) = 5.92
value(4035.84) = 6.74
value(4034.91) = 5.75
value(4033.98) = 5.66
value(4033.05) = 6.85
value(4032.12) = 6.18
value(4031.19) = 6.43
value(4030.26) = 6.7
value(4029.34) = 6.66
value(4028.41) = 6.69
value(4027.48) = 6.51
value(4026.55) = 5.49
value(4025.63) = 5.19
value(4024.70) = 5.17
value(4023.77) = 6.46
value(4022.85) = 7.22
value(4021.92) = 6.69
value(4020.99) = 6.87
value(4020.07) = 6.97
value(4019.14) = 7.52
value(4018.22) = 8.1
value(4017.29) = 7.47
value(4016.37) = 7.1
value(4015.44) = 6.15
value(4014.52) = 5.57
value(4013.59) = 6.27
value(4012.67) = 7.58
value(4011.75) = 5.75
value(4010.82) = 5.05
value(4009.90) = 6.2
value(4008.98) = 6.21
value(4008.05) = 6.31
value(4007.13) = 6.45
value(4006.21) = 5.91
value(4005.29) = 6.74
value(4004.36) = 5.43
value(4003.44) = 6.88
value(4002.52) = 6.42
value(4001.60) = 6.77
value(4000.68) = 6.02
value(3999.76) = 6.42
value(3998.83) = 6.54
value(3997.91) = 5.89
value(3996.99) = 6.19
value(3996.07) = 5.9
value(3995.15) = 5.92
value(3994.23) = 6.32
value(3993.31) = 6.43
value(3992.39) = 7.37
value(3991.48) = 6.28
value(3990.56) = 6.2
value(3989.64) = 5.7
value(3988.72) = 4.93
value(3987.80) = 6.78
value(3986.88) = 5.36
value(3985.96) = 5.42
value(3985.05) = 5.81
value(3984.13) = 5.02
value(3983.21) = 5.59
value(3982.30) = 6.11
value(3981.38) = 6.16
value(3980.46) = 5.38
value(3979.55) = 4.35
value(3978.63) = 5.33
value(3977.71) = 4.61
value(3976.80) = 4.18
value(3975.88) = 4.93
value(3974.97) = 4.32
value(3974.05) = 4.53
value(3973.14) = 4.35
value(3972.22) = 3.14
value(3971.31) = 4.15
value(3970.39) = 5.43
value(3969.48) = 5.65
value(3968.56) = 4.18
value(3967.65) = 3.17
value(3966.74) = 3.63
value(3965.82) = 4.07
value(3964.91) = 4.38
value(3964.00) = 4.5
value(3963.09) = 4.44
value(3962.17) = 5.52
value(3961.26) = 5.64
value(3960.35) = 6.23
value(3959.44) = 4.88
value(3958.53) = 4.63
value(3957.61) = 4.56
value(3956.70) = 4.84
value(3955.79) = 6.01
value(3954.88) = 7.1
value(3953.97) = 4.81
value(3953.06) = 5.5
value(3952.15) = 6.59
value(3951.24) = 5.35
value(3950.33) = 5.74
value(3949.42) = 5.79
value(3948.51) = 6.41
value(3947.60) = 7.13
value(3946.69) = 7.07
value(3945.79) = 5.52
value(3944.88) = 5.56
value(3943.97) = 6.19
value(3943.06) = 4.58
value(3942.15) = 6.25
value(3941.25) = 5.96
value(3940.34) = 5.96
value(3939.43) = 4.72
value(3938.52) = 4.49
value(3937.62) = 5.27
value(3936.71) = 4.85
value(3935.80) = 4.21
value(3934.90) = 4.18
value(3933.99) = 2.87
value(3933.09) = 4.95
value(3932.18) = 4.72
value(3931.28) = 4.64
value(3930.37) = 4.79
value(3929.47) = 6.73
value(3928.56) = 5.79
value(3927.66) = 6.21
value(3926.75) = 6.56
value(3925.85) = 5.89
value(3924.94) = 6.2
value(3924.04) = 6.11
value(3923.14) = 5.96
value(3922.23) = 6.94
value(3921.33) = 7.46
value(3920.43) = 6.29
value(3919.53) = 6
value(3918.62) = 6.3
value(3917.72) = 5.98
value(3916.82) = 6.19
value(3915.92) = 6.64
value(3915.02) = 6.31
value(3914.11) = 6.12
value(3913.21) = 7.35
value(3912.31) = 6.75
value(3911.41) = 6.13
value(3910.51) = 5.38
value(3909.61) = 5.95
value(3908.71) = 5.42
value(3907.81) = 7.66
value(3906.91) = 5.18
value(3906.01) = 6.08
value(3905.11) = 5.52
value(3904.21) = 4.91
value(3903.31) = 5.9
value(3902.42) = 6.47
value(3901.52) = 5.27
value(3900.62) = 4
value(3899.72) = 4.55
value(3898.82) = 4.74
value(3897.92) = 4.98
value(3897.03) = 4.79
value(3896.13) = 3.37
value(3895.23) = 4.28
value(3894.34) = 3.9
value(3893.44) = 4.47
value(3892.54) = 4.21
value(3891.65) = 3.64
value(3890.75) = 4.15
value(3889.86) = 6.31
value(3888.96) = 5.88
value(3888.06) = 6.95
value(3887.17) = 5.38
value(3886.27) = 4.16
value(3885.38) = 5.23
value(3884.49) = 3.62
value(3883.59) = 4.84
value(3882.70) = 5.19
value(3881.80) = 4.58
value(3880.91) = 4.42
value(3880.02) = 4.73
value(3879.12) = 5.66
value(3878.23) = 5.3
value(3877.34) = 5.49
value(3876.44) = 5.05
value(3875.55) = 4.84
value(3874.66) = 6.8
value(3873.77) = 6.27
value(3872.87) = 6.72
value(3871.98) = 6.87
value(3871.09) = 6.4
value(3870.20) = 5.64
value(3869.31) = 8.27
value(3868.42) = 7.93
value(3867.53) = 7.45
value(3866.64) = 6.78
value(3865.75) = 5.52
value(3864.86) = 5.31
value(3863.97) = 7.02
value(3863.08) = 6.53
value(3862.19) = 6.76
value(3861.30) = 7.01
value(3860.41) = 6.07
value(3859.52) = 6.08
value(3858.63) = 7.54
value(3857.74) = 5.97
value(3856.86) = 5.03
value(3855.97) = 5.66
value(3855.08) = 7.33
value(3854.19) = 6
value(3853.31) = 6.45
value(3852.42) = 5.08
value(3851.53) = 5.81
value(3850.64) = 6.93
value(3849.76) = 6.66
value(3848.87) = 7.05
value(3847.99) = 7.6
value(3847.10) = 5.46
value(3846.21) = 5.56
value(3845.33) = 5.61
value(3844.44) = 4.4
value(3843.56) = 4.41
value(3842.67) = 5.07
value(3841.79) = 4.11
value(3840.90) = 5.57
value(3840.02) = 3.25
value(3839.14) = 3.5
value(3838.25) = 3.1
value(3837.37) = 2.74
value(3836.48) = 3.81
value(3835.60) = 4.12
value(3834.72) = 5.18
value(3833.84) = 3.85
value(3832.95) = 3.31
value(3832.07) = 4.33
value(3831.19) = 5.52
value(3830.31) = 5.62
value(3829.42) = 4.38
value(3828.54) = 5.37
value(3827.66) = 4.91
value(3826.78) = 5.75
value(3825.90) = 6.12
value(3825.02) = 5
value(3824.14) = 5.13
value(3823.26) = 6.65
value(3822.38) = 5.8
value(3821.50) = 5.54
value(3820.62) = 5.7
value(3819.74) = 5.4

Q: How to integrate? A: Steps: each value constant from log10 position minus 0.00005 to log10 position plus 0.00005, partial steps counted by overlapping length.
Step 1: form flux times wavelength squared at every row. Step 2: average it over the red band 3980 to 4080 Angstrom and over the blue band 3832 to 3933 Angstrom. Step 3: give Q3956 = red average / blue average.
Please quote 1.20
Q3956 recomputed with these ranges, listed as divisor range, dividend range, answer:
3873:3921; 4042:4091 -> 1.22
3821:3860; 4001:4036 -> 1.33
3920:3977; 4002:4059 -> 1.25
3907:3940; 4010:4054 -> 1.18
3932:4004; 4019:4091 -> 1.20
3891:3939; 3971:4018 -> 1.11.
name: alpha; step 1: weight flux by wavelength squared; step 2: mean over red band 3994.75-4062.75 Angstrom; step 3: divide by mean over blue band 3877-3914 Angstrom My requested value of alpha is 1.3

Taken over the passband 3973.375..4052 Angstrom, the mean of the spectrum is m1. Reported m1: 6.17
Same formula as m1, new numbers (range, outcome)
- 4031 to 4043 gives 6.53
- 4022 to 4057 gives 6.27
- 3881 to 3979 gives 5.3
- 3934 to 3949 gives 5.44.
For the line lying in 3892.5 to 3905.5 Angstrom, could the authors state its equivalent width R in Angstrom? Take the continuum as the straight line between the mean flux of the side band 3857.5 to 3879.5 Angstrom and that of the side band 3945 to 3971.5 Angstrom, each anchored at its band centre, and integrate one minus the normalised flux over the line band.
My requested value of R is 2.7 Angstrom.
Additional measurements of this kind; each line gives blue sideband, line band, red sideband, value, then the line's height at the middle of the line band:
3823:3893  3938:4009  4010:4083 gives 5.37 Angstrom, 5.98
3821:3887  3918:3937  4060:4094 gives 0.27 Angstrom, 5.69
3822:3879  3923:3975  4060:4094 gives 5.25 Angstrom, 5.81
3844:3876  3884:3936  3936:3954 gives 4.23 Angstrom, 5.96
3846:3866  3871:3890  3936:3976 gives 1.79 Angstrom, 6.02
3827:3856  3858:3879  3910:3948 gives -4.39 Angstrom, 5.3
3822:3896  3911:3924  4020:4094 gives -1.82 Angstrom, 5.66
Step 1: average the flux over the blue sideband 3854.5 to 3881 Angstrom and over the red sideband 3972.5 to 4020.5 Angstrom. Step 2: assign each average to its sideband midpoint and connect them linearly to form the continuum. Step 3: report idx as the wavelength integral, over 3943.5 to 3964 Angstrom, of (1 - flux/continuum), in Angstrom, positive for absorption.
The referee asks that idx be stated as 1.3 Angstrom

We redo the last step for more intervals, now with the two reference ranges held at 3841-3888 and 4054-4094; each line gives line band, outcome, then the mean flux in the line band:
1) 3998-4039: -3.35 Angstrom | 6.41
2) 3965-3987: 4.26 Angstrom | 4.77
